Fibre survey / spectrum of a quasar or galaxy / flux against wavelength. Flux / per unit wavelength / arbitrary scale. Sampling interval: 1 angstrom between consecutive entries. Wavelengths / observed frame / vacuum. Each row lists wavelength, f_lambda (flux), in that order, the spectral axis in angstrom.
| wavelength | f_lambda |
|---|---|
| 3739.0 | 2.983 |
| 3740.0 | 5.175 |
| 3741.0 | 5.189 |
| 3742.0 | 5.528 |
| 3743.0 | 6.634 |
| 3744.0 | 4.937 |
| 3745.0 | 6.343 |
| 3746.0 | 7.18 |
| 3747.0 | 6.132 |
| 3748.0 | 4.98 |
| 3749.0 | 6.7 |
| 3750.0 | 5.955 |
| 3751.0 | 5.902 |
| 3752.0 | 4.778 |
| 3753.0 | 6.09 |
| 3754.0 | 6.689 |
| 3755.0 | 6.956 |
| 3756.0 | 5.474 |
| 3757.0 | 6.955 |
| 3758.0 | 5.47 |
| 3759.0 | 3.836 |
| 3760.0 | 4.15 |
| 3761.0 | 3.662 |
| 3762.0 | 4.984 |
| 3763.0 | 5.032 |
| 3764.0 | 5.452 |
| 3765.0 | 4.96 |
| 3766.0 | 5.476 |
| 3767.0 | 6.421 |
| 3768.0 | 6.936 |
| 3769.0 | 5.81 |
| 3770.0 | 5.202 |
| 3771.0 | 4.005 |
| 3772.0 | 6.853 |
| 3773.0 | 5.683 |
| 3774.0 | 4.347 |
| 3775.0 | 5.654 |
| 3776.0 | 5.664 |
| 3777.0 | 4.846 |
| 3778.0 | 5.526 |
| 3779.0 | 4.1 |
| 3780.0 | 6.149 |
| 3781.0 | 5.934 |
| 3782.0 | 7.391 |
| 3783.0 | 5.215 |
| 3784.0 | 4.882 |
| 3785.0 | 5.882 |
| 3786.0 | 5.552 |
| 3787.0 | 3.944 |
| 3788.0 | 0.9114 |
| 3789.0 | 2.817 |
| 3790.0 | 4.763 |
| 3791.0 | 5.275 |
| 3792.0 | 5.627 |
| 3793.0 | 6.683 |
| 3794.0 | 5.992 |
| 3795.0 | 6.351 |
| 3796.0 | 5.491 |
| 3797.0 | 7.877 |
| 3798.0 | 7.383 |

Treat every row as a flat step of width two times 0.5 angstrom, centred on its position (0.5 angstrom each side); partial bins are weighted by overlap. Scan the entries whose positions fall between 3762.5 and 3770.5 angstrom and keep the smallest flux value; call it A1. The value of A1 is 4.96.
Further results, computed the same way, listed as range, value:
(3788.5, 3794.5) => 2.817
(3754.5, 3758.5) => 5.47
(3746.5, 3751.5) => 4.98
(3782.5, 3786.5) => 4.882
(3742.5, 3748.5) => 4.937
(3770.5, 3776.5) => 4.005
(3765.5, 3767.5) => 5.476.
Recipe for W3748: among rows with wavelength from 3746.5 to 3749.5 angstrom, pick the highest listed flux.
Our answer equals 6.7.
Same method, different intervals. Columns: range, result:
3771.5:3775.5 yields 6.853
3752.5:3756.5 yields 6.956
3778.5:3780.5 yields 6.149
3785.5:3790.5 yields 5.552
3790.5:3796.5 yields 6.683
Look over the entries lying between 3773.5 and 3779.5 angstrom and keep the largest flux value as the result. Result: 5.664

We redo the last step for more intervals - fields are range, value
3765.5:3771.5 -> 6.936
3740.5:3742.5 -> 5.528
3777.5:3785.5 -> 7.391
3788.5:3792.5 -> 5.627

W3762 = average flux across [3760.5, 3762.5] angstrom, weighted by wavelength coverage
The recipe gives 4.32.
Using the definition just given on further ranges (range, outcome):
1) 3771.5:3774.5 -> 5.63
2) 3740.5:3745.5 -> 5.73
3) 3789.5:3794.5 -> 5.67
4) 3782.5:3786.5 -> 5.38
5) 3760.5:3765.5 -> 4.82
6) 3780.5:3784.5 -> 5.86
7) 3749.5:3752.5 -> 5.54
